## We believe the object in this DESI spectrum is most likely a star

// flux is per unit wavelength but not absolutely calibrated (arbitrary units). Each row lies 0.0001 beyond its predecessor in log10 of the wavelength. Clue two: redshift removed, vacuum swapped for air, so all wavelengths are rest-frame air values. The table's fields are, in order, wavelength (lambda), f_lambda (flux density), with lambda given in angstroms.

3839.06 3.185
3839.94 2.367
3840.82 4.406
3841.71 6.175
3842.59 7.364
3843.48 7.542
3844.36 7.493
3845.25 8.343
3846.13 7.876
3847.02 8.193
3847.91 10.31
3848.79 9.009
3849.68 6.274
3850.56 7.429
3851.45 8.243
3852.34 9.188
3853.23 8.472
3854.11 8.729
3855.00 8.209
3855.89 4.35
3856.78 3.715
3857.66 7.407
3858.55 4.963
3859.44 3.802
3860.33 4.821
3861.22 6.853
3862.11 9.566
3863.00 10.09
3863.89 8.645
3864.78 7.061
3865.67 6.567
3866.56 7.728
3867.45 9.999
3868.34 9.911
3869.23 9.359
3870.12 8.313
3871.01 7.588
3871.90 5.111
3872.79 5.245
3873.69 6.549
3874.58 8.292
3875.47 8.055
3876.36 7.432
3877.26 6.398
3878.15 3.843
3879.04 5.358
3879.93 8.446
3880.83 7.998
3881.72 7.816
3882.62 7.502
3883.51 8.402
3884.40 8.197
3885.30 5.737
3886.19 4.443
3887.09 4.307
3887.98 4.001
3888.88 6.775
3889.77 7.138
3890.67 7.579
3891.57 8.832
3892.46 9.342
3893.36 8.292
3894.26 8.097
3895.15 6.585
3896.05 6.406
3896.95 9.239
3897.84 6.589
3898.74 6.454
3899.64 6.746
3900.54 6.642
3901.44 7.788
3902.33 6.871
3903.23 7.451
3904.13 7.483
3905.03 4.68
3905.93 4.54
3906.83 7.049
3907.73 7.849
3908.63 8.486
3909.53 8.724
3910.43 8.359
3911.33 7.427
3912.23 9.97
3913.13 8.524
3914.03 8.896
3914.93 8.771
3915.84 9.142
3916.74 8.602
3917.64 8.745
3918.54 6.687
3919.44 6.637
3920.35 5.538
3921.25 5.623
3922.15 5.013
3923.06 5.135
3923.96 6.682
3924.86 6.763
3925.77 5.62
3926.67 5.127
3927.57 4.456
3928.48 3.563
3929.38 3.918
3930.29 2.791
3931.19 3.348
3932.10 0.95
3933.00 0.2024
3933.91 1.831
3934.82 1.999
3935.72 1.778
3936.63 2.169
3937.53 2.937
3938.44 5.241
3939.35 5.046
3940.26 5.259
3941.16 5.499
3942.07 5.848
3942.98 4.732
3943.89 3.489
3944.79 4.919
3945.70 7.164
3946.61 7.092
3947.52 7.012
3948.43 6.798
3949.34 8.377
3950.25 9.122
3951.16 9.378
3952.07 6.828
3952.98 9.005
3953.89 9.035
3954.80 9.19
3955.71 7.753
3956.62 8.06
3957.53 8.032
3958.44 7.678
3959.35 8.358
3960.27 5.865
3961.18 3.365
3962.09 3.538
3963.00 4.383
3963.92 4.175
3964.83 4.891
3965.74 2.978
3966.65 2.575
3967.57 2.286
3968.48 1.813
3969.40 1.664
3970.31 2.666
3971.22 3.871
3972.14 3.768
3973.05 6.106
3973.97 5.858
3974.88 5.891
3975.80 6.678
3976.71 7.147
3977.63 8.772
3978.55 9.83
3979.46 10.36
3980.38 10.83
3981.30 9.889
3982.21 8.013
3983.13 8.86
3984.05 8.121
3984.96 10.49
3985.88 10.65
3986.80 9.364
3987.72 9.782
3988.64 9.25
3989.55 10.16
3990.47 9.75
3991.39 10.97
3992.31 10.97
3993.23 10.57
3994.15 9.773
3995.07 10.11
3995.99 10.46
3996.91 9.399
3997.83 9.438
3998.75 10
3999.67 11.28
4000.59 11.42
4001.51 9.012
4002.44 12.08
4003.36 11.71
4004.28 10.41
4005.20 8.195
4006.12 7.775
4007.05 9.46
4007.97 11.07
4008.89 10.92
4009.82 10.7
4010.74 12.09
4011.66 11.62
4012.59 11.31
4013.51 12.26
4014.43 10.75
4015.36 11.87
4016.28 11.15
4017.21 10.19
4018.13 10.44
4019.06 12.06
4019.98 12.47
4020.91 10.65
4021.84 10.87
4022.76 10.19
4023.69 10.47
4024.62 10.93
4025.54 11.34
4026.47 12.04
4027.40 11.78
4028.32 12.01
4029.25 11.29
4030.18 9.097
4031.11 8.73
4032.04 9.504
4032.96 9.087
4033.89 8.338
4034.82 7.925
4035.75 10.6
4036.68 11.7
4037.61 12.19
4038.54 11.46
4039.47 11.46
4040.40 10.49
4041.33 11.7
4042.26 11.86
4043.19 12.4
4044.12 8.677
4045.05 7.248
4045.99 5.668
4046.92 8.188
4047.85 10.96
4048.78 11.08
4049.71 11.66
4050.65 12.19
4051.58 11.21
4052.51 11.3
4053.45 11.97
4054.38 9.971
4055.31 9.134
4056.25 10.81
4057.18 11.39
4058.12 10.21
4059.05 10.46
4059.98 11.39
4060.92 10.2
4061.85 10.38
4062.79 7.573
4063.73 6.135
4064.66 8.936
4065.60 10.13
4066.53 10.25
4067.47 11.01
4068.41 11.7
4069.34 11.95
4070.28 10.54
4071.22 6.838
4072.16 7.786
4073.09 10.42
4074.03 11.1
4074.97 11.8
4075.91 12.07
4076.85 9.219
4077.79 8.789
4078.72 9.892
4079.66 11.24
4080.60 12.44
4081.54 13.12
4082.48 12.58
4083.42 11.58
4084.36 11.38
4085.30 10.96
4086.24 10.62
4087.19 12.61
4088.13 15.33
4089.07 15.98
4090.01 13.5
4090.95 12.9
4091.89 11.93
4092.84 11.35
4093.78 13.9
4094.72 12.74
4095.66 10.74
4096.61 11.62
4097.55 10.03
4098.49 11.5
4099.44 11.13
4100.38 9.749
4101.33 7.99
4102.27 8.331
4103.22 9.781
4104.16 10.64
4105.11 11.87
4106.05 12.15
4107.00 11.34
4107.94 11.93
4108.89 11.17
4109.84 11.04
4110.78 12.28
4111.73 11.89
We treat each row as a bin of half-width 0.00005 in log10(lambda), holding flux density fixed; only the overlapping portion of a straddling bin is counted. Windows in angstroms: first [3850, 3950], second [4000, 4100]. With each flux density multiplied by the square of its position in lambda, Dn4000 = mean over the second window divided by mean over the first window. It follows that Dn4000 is 1.8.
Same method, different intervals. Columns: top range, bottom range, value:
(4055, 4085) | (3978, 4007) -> 1.09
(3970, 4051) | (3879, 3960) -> 1.60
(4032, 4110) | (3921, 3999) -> 1.76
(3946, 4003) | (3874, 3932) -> 1.19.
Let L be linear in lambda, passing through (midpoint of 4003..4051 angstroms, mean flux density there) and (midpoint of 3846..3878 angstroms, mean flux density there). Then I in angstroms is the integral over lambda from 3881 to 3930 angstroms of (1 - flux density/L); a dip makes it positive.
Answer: 7.8 angstroms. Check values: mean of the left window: 7.45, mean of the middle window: 6.94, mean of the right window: 10.6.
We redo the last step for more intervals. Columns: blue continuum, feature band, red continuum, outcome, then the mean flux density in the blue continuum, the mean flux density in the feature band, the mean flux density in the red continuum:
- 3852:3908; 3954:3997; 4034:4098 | 8.21 angstroms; 7.09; 7.34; 10.9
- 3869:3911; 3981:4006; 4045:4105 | -2.29 angstroms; 7.06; 9.98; 10.8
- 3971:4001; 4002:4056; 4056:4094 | -3.38 angstroms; 9.06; 10.6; 11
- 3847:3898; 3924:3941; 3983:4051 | 9.85 angstroms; 7.29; 3.61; 10.4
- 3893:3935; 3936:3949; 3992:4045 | 4.00 angstroms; 6.32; 5.21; 10.6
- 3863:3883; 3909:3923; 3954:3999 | -0.46 angstroms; 7.48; 7.7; 7.44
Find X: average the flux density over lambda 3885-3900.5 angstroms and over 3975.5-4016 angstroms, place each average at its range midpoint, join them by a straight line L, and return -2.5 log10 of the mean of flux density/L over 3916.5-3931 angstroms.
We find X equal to 0.36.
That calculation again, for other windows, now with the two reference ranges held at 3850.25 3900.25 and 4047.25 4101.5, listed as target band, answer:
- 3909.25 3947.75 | 0.428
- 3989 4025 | -0.099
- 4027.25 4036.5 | 0.038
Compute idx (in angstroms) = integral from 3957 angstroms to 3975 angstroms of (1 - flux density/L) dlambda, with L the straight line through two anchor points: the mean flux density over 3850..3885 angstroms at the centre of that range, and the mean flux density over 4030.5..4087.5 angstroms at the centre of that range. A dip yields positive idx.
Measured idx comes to 8.9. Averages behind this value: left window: 7.31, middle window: 4.48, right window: 10.4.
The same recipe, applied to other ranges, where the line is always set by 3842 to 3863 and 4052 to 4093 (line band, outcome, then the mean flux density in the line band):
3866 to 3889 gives 2.14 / 7.03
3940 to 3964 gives 6.04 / 6.72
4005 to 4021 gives -1.47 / 10.9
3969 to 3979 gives 3.92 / 5.68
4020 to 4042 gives -0.85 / 10.6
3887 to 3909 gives 2.85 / 7.05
